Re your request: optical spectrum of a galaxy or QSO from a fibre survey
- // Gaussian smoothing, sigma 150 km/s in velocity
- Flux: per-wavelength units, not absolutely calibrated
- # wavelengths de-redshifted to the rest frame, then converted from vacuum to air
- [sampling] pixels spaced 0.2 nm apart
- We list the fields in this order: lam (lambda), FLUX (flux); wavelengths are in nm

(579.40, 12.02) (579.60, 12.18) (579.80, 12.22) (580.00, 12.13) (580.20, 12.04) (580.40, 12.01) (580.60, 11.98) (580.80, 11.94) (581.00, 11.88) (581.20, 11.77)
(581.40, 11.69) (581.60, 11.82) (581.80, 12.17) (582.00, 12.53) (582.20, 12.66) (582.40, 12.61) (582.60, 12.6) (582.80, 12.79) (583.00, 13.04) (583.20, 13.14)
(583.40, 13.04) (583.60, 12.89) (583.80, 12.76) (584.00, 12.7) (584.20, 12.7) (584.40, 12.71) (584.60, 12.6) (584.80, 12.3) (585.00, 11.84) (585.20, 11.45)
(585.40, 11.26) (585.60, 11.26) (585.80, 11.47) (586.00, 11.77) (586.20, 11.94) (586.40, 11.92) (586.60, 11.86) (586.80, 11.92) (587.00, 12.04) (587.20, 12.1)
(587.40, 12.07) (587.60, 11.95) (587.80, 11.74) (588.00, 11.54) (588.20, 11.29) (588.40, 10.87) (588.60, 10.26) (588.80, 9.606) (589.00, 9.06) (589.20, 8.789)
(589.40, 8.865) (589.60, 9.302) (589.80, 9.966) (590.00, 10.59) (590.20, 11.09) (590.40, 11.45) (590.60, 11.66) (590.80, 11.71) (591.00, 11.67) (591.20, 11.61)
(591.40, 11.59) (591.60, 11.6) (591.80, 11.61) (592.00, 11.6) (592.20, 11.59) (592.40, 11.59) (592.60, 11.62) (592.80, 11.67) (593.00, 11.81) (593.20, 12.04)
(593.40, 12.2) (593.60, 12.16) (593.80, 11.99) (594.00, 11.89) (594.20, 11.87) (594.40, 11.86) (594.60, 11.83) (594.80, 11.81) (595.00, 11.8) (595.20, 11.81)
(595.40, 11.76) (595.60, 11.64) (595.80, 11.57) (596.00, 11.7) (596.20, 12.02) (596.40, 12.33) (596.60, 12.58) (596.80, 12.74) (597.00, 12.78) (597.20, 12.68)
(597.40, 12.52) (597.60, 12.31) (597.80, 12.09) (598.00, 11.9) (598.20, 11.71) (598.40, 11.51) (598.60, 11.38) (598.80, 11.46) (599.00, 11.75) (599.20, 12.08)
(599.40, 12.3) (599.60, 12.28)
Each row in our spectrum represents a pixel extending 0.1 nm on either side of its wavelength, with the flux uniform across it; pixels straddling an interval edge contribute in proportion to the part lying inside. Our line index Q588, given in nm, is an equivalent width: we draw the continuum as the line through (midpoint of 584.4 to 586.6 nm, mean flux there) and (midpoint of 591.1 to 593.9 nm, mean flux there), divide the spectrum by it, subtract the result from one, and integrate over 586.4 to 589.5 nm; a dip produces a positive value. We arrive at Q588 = 0.22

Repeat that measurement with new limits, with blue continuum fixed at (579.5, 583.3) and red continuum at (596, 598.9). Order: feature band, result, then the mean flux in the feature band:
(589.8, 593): 0.19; 11.5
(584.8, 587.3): 0.10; 11.8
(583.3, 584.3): -0.05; 12.8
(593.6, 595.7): 0.05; 11.8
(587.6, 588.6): 0.07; 11.3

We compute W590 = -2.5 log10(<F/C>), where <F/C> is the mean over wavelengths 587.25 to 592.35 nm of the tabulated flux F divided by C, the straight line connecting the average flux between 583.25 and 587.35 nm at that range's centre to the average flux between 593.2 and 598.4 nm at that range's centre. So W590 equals 0.11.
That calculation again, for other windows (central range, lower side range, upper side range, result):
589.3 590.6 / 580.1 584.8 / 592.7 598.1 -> 0.182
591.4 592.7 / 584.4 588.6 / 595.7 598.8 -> 0.030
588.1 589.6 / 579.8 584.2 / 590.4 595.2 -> 0.221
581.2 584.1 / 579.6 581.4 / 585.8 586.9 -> -0.057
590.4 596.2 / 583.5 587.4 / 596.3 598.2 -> 0.048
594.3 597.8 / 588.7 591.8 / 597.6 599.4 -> -0.061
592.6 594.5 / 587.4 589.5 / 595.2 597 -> -0.036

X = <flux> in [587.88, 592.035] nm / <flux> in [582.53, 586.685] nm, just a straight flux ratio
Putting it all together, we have 0.87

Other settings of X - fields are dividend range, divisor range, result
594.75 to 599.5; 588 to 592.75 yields 1.11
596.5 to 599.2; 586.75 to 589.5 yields 1.12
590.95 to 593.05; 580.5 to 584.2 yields 0.93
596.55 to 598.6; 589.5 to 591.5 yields 1.11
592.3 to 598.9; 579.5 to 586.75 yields 0.98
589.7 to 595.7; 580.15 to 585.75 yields 0.95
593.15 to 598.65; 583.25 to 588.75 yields 1.01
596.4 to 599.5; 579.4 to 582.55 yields 1.00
